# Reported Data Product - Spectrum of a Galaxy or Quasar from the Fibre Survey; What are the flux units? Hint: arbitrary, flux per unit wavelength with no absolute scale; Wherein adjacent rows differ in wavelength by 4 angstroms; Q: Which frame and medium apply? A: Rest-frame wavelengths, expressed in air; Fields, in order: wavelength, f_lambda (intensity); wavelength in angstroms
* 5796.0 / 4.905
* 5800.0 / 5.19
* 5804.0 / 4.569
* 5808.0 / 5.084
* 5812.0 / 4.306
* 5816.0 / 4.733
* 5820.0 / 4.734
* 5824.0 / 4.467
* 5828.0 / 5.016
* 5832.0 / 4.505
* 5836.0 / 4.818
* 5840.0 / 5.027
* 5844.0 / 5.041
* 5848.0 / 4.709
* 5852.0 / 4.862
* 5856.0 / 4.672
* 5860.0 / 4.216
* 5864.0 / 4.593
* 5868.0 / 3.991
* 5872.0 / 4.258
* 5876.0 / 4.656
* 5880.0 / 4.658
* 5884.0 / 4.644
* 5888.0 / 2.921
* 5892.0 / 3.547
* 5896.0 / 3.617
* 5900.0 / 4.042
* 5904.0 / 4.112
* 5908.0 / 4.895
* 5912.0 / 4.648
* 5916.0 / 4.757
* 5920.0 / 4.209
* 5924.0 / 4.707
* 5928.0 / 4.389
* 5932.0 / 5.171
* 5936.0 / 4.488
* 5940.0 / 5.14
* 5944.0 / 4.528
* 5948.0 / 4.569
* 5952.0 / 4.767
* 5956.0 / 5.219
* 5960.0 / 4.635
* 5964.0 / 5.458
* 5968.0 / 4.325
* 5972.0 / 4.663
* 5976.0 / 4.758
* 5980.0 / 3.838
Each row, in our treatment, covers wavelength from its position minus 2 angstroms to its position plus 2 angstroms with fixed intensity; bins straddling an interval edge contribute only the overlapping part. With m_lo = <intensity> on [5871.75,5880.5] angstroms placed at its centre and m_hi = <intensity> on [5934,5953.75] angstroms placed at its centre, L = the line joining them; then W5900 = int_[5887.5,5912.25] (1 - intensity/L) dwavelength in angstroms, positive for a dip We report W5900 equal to 3.3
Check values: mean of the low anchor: 4.55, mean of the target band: 3.98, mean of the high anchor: 4.7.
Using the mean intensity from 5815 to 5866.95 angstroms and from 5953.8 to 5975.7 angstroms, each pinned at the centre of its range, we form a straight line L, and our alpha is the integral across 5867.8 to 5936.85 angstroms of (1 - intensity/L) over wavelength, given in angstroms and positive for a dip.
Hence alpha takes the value 6.6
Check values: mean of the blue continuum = 4.71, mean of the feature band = 4.32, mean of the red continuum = 4.85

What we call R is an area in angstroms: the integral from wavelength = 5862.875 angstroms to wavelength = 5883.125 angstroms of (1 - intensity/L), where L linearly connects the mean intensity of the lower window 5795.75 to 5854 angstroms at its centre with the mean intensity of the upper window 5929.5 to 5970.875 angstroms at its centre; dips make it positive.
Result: 1.6 angstroms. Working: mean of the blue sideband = 4.79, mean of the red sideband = 4.82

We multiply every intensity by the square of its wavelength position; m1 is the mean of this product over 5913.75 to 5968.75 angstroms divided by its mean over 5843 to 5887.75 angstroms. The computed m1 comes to 1.1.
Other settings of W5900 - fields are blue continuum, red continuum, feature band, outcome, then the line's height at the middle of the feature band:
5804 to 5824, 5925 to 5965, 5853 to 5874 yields 1.6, 4.73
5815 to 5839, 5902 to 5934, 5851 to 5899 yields 4.8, 4.66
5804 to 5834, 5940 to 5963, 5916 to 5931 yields 0.8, 4.78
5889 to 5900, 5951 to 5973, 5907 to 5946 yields -4.6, 4.2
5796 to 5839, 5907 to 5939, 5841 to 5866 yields 0.2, 4.73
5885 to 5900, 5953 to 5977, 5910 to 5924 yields -2.1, 3.98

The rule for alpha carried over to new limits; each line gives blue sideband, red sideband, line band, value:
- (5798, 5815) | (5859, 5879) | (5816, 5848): -1.3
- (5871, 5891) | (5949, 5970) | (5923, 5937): -0.3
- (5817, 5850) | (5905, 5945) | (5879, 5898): 3.6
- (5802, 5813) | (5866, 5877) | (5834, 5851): -1.7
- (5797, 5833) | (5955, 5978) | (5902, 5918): 0.6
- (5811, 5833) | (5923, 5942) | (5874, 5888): 0.9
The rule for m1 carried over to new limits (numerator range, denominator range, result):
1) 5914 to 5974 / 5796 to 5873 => 1.05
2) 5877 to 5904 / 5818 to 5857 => 0.84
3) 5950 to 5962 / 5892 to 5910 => 1.21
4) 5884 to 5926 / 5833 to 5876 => 0.92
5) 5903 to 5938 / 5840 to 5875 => 1.03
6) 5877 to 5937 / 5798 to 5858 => 0.93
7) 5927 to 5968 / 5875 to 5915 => 1.18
